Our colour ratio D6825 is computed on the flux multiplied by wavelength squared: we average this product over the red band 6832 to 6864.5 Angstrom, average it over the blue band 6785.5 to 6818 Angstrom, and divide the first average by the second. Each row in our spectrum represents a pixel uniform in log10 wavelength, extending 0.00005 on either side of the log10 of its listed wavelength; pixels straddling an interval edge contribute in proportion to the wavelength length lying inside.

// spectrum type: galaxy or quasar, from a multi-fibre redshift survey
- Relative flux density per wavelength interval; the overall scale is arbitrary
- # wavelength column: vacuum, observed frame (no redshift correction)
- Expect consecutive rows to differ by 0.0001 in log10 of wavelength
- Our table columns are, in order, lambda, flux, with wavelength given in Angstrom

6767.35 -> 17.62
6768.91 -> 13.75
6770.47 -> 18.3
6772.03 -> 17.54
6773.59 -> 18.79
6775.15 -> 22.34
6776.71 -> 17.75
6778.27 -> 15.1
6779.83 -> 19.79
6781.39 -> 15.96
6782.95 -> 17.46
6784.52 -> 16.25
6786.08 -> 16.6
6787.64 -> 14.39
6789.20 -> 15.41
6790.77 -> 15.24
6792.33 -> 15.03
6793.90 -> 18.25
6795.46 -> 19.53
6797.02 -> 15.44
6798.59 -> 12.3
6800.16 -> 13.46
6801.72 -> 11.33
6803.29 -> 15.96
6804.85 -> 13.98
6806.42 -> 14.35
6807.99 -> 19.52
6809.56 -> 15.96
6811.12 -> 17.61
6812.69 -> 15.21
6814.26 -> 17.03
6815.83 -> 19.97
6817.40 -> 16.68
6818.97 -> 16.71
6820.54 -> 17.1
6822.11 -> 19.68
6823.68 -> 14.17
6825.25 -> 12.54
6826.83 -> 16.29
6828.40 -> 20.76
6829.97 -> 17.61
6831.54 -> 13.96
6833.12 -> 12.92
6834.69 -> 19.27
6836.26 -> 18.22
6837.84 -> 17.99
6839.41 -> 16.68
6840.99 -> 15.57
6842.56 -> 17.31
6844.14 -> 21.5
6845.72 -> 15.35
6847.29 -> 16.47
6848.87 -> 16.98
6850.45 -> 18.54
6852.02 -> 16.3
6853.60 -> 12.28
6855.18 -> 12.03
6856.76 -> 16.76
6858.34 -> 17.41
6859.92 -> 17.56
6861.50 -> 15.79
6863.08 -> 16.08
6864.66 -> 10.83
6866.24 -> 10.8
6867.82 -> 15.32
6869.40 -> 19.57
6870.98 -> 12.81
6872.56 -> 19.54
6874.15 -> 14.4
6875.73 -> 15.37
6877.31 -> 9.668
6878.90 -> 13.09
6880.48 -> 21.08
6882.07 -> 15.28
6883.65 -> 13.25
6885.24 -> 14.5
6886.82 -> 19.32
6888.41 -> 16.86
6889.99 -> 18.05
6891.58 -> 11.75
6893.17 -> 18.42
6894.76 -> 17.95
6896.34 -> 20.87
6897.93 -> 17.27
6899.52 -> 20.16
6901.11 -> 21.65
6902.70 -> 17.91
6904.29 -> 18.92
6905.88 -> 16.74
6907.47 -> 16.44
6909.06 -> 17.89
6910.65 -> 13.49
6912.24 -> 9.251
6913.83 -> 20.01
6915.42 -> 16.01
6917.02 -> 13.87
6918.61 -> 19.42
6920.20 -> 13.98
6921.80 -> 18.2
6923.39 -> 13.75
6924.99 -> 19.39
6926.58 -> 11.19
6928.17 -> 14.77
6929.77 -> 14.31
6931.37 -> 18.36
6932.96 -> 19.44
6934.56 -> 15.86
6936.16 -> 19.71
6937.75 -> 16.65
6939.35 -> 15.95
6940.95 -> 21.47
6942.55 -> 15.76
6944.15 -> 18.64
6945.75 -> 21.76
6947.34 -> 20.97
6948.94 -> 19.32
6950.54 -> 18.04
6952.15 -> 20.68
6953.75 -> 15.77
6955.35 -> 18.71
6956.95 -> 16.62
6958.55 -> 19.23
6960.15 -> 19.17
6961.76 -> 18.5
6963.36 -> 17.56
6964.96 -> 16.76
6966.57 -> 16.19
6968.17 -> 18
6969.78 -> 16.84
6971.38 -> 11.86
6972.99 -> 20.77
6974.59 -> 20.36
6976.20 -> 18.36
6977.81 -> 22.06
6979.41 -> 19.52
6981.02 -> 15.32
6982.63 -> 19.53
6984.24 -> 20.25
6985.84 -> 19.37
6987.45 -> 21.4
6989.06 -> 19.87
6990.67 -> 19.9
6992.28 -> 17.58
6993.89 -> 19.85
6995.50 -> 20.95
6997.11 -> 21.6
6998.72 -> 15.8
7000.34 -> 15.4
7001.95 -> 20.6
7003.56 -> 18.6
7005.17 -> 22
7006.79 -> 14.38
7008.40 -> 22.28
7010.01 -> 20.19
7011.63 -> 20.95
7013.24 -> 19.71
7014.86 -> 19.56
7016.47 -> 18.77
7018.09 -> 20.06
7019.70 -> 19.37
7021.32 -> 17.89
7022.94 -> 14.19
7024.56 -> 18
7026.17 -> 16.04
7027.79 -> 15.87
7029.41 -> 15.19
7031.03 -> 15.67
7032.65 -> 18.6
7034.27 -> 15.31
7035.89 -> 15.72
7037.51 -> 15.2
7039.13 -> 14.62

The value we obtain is 1.05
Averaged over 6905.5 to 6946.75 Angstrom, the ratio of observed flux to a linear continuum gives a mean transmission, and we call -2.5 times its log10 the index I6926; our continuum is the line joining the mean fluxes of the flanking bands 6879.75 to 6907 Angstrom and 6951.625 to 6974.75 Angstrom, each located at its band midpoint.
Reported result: 0.064 mag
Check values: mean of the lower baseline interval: 17.6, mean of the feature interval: 16.7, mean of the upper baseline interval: 17.7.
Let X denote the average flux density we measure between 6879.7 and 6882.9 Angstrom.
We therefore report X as 18.1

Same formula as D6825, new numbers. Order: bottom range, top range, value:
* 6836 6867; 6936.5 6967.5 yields 1.18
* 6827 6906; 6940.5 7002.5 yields 1.17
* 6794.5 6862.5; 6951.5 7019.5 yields 1.21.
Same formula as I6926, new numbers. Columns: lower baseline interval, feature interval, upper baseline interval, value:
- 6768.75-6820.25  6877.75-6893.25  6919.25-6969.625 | 0.08 mag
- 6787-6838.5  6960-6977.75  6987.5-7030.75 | 0.02 mag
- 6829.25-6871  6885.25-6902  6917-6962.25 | -0.08 mag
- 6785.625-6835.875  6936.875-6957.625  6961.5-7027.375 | -0.03 mag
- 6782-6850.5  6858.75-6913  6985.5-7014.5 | 0.09 mag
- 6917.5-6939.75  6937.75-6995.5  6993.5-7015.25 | -0.04 mag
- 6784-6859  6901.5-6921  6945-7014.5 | 0.09 mag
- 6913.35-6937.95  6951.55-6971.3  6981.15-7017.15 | 0.02 mag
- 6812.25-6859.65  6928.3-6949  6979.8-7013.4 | 0.01 mag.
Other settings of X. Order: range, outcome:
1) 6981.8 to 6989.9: 20.1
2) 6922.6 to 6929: 14.8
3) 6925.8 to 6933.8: 15.6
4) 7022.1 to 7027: 16.1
